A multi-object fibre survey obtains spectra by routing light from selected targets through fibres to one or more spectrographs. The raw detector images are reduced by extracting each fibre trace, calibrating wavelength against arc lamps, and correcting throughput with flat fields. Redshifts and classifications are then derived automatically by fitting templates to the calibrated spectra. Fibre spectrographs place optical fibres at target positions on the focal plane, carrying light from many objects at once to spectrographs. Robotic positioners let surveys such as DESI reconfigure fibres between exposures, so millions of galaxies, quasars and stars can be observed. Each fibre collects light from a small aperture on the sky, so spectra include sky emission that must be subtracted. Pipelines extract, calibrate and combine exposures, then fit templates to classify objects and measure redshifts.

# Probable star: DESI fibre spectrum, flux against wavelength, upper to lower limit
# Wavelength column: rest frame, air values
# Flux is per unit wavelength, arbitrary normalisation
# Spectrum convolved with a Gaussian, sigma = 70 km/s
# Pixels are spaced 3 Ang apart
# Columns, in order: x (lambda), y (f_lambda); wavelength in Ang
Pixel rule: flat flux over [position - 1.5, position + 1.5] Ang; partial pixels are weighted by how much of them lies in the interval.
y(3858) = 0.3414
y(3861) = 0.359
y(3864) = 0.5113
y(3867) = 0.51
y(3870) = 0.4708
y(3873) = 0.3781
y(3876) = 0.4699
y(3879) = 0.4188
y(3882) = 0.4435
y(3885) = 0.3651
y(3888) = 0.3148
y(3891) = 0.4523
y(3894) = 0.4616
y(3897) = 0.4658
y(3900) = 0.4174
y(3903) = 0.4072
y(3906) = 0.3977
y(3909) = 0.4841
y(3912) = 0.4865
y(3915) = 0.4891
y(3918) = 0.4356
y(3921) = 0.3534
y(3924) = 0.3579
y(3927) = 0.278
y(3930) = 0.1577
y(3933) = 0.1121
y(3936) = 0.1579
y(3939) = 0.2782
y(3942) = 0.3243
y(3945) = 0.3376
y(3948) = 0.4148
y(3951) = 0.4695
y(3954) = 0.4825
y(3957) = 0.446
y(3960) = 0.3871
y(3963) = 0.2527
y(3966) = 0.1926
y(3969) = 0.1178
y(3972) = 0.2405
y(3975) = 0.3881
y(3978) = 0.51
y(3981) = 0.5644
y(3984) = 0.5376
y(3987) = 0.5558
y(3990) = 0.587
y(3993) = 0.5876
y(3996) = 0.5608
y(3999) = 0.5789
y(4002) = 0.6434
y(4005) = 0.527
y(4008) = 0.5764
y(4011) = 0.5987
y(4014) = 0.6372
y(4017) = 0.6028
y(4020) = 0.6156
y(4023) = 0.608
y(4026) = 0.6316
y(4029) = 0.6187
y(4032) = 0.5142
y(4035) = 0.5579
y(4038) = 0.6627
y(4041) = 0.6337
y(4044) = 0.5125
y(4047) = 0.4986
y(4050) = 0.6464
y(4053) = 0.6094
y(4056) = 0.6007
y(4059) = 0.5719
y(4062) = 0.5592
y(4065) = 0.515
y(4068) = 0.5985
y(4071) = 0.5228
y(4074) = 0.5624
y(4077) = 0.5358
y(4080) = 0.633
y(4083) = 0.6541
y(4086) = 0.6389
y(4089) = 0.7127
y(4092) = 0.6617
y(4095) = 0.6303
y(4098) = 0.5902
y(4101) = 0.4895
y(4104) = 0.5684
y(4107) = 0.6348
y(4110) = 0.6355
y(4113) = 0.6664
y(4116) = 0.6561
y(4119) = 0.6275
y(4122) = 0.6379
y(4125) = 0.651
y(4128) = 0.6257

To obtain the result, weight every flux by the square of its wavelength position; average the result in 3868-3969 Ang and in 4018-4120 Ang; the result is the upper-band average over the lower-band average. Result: 1.74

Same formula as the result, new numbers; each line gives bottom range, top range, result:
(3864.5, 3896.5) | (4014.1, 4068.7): 1.47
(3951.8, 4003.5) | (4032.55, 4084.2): 1.34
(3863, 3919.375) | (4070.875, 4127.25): 1.56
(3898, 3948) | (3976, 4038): 1.76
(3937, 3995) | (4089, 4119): 1.65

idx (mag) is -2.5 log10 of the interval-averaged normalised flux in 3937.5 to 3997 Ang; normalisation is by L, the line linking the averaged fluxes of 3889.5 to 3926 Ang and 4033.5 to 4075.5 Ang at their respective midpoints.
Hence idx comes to 0.197 mag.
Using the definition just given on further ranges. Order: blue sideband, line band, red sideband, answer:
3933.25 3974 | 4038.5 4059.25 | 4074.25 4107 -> -0.13 mag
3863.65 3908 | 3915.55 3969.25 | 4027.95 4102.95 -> 0.45 mag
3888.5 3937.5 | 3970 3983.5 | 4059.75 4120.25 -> 0.08 mag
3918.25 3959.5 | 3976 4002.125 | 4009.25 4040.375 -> -0.15 mag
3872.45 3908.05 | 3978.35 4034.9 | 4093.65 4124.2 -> -0.12 mag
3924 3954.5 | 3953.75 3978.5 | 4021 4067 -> 0.15 mag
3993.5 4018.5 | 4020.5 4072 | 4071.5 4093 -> 0.05 mag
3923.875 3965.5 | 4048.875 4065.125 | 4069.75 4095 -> -0.05 mag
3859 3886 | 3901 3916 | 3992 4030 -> 0.07 mag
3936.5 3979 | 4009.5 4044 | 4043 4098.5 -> -0.22 mag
